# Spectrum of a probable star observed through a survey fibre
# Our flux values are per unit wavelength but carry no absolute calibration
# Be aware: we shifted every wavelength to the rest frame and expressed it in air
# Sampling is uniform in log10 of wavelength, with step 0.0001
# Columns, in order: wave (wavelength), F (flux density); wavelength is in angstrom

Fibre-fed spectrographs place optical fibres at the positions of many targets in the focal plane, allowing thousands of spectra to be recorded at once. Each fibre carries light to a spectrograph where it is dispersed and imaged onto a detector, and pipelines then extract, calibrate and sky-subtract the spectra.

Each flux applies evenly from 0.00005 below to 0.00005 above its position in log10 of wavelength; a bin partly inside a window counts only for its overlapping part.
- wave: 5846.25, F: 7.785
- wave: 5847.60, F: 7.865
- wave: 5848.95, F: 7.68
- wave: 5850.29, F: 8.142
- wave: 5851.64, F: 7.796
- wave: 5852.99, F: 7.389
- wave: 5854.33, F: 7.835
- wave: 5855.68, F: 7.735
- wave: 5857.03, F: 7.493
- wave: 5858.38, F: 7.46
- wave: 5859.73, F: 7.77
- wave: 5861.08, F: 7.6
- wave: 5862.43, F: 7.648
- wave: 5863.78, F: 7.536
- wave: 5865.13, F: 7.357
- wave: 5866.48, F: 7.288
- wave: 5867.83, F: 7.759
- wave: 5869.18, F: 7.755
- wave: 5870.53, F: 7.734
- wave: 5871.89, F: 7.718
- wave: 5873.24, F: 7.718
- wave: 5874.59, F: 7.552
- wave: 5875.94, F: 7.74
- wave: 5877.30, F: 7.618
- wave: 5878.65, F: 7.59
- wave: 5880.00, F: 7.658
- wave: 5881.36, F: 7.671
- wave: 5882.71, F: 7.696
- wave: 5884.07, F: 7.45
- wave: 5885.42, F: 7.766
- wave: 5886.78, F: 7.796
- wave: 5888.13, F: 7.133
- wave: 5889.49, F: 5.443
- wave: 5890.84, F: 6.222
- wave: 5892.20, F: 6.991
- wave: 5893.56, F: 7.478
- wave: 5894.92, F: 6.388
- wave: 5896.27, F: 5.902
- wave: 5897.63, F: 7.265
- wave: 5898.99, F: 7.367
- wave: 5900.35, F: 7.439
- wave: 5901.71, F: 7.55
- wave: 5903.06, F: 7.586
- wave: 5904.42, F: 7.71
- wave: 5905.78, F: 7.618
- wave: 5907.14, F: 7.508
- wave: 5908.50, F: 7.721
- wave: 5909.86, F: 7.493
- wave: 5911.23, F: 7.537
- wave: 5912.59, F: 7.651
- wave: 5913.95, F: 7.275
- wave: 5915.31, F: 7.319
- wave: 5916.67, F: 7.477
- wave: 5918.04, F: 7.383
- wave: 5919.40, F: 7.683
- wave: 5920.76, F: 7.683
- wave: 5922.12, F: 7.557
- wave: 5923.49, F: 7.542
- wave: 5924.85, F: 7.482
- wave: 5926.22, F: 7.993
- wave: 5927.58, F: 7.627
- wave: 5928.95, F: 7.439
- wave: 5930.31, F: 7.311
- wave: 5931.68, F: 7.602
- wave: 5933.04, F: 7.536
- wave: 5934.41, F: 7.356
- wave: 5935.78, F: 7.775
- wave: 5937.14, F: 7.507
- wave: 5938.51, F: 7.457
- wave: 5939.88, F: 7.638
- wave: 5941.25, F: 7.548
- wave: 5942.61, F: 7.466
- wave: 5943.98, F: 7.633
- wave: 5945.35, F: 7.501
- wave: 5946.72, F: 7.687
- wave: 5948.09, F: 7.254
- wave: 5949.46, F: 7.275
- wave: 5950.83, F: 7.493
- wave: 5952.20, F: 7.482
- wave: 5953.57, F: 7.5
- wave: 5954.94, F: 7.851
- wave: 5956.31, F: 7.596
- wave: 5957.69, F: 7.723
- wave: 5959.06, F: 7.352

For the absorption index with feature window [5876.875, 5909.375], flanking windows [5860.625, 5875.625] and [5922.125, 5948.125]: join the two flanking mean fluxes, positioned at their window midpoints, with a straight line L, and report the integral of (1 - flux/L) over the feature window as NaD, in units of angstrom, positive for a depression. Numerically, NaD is 1.4 angstrom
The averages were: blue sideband 7.61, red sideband 7.55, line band 7.27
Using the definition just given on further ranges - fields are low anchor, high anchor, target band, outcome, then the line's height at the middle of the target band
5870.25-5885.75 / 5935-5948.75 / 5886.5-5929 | 1.61 angstrom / 7.6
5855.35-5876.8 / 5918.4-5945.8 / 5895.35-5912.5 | 0.45 angstrom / 7.59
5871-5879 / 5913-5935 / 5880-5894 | 0.81 angstrom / 7.62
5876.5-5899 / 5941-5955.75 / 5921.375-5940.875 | -0.39 angstrom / 7.41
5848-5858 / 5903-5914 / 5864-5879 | 0.11 angstrom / 7.67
